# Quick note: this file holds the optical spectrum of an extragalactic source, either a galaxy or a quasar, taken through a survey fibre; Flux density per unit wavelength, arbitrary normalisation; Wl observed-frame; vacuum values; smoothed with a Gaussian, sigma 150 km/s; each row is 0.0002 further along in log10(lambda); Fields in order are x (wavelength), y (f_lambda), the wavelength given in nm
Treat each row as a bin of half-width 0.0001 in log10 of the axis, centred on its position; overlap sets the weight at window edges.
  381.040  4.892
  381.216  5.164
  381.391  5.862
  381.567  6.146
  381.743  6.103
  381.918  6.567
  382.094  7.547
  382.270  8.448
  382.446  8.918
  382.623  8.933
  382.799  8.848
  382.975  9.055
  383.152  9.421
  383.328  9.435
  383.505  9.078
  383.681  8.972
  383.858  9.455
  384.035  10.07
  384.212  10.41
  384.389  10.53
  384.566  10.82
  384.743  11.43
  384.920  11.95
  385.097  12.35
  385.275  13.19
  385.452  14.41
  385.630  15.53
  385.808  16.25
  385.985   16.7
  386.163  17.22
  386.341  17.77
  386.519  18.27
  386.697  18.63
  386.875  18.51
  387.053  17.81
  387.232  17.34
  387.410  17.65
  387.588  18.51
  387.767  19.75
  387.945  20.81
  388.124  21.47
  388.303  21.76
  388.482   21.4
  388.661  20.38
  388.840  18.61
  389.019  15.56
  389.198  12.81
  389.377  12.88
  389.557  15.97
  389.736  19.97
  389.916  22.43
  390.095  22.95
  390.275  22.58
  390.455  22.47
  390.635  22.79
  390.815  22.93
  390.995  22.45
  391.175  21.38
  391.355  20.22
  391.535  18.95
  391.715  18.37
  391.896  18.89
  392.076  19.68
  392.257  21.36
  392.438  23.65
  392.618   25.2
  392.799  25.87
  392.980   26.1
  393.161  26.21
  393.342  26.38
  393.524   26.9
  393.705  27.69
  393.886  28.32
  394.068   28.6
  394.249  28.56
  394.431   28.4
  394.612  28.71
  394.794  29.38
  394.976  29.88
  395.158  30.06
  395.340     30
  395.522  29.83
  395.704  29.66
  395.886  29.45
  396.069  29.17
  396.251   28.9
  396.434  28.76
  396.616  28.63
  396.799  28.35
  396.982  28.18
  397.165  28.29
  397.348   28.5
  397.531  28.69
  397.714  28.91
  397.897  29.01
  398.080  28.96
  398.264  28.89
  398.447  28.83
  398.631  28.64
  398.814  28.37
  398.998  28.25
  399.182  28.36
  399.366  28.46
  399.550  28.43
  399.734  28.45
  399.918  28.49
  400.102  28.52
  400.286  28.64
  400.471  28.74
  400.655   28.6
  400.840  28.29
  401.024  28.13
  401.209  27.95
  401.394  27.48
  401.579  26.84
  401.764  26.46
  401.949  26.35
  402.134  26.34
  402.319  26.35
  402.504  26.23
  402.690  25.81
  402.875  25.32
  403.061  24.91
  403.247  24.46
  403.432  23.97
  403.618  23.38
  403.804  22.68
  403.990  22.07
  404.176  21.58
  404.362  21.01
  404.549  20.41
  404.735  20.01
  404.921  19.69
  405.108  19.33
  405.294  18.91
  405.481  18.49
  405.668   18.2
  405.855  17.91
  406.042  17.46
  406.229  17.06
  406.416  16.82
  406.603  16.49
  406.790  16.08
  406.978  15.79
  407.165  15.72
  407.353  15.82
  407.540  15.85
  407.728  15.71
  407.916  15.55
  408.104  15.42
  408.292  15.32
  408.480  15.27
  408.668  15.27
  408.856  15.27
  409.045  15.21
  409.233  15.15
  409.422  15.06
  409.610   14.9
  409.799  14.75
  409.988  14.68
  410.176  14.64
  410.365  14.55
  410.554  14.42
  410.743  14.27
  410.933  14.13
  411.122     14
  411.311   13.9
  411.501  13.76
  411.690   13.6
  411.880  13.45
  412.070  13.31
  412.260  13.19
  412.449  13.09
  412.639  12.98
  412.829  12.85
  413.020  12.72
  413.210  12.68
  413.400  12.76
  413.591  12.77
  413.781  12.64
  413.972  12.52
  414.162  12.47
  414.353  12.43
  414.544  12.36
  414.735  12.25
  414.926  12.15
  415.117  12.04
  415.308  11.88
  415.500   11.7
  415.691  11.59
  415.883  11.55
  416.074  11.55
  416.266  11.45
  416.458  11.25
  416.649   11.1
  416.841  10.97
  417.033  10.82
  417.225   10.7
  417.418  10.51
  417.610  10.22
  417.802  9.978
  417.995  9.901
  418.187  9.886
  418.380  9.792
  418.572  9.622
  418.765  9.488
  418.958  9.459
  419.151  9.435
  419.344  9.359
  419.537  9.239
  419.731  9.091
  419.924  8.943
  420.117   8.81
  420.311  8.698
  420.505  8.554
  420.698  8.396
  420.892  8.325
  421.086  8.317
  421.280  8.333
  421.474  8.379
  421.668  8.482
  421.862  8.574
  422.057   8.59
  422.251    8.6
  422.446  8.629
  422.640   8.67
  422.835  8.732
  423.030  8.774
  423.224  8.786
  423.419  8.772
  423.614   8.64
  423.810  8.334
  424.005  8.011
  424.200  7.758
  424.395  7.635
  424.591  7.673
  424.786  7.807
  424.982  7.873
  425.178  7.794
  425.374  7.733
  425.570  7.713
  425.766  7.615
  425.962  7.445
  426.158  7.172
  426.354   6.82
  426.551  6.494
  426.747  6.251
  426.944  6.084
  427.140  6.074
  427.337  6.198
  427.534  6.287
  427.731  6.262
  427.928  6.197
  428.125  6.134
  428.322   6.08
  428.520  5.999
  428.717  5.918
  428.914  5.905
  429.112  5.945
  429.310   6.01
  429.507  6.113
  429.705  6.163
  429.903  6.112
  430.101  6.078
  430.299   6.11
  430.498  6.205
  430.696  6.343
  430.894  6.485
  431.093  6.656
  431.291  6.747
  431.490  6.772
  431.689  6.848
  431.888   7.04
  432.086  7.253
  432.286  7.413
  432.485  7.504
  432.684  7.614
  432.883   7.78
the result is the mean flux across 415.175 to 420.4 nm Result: 10.3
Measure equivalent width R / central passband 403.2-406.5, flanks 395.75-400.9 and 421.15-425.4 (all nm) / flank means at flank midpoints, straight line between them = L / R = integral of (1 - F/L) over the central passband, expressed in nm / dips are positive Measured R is 0.46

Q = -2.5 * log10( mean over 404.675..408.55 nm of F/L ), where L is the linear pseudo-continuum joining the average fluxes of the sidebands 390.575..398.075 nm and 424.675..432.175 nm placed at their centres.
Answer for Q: 0.14 mag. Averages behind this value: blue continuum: 26.4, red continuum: 6.6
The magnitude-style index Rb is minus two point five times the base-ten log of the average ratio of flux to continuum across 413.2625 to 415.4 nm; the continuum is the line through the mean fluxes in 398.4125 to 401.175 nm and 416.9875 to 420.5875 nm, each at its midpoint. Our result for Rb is 0.13 mag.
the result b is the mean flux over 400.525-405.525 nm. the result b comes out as 24.2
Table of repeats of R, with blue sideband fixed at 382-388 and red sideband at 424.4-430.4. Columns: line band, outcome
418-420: -0.38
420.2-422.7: -0.31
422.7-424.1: -0.26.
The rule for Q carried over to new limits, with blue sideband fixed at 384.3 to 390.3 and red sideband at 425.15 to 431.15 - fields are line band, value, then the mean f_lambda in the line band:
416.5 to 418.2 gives -0.14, 10.5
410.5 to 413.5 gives -0.25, 13.4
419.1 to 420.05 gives -0.06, 9.19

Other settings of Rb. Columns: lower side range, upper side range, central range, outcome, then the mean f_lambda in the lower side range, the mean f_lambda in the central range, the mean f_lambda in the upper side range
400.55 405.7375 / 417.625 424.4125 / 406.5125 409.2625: 0.265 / 23.9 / 15.6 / 8.86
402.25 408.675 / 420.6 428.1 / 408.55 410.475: 0.135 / 19.5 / 15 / 7.72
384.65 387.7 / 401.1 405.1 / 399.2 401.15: -0.243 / 16.1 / 28.5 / 24.2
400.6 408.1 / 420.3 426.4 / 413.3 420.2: 0.175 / 21.5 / 10.9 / 8.18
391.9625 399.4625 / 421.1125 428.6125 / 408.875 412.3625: 0.220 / 27.9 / 14.3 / 7.57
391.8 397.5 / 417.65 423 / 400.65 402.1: -0.212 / 27.4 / 27.4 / 8.98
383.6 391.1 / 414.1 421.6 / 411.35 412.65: -0.160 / 17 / 13.4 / 10.3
